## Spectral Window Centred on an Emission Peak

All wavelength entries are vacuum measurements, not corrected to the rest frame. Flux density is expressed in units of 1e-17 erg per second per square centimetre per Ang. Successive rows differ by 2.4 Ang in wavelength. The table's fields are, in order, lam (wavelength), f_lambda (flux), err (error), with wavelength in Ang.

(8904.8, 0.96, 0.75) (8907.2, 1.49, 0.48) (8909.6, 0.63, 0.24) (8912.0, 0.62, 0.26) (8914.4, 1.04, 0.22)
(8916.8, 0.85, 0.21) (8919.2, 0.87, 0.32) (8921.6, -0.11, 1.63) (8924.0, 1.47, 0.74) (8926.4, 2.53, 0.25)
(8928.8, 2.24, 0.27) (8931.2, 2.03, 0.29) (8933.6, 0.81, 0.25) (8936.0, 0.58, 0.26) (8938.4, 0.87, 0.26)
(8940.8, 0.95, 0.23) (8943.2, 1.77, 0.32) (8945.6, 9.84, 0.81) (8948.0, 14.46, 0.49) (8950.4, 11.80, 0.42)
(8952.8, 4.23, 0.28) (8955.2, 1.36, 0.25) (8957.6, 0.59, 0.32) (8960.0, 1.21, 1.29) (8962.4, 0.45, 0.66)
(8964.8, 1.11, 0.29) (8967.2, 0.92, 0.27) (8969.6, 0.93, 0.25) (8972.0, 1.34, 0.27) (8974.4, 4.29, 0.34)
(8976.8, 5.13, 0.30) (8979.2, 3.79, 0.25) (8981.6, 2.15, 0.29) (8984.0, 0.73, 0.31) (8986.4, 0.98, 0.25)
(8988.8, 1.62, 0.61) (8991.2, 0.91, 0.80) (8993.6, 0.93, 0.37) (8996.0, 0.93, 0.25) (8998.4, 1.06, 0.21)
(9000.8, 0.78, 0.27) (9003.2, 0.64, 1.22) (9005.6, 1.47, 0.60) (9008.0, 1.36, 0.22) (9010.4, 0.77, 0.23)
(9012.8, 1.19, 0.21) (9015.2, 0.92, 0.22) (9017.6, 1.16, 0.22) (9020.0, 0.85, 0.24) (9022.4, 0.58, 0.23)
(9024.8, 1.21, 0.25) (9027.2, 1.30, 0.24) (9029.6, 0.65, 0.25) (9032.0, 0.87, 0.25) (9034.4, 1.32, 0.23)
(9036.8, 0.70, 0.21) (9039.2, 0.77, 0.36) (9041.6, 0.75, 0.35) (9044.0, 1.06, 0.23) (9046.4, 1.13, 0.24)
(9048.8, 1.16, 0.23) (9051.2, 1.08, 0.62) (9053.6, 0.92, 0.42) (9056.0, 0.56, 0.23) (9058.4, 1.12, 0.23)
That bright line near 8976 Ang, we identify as [N II] 6583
